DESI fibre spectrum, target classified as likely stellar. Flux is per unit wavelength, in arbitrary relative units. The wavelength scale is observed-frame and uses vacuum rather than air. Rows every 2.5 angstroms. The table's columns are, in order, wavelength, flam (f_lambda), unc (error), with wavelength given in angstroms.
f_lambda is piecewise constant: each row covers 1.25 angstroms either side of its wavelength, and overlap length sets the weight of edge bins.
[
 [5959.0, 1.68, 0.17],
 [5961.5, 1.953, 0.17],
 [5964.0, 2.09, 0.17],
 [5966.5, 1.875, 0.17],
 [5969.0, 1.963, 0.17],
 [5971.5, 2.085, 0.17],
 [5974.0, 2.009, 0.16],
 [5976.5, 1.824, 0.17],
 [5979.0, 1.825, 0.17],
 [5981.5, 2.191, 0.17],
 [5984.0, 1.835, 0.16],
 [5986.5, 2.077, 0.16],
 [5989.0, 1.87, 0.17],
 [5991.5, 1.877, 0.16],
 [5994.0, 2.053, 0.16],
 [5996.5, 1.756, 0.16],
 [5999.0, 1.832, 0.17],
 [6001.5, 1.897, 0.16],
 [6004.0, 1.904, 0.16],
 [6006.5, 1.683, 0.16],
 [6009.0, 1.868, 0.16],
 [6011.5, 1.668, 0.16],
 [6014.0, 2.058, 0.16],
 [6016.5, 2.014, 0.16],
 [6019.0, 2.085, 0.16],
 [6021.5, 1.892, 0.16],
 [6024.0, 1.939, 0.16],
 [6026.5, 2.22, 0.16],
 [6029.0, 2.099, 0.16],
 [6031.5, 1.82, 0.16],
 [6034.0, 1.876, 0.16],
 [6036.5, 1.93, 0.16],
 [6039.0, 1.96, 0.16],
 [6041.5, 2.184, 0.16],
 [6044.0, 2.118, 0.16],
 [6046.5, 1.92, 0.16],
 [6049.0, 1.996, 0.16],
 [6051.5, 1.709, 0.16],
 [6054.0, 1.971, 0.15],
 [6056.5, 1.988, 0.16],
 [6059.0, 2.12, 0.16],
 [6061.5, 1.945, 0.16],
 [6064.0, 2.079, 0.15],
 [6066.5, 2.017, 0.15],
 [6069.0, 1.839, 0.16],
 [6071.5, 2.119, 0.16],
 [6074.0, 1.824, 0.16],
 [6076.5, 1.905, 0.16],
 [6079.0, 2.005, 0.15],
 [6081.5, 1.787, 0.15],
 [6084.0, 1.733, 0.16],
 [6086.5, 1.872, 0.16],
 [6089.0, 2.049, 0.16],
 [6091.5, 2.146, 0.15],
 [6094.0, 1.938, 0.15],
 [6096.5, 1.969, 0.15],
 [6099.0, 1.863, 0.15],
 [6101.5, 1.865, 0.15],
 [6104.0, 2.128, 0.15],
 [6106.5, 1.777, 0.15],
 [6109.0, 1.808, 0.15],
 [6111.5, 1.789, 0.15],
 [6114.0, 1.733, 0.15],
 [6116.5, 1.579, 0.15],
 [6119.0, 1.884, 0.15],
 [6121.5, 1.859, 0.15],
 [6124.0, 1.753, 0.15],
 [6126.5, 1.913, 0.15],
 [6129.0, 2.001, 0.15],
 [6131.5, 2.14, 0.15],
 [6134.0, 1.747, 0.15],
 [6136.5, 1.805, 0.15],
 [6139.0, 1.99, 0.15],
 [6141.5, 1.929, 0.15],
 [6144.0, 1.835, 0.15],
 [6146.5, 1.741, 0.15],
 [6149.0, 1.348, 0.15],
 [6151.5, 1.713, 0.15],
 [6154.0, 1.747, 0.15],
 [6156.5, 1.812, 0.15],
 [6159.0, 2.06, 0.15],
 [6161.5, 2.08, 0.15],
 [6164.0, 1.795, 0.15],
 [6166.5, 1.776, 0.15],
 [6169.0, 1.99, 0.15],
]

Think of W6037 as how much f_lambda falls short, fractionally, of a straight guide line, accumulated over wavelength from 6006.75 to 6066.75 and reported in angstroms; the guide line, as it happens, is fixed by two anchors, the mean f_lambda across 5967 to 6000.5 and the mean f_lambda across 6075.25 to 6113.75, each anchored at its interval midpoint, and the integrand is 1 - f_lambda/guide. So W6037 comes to -1.6 angstroms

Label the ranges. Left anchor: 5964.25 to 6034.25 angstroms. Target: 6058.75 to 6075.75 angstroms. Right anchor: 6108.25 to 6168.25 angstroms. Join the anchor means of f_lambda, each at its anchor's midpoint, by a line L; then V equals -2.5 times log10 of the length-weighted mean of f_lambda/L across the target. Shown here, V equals -0.06 mag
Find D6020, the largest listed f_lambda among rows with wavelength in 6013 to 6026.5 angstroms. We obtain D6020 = 2.22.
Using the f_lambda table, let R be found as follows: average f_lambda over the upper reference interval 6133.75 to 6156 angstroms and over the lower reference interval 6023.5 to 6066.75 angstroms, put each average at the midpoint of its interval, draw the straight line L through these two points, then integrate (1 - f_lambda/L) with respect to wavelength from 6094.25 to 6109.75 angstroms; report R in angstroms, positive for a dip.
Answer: -0.4 angstroms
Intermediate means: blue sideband 1.99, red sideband 1.76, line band 1.91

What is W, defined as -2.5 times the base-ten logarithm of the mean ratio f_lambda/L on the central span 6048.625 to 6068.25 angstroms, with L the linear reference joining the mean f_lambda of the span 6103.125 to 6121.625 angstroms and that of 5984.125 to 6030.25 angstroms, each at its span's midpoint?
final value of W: -0.06 mag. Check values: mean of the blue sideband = 1.93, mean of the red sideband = 1.81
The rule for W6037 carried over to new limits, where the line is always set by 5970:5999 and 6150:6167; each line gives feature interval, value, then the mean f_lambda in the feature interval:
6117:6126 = 0.25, 1.82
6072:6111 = -0.57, 1.91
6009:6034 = -0.59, 1.97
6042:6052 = -0.33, 1.97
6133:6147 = 0.09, 1.85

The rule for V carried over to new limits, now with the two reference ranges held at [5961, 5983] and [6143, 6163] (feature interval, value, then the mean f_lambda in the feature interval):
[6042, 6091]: -0.041 mag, 1.95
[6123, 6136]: -0.054 mag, 1.91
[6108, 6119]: 0.054 mag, 1.74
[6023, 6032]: -0.064 mag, 2.04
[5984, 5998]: 0.024 mag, 1.92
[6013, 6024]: -0.040 mag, 2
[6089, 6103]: -0.067 mag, 1.97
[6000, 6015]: 0.057 mag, 1.84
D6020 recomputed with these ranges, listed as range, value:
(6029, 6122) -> 2.184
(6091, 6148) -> 2.146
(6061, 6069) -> 2.079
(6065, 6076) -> 2.119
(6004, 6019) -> 2.085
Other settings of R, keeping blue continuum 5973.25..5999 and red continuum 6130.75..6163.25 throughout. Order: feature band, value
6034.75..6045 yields -0.77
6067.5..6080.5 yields -0.42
